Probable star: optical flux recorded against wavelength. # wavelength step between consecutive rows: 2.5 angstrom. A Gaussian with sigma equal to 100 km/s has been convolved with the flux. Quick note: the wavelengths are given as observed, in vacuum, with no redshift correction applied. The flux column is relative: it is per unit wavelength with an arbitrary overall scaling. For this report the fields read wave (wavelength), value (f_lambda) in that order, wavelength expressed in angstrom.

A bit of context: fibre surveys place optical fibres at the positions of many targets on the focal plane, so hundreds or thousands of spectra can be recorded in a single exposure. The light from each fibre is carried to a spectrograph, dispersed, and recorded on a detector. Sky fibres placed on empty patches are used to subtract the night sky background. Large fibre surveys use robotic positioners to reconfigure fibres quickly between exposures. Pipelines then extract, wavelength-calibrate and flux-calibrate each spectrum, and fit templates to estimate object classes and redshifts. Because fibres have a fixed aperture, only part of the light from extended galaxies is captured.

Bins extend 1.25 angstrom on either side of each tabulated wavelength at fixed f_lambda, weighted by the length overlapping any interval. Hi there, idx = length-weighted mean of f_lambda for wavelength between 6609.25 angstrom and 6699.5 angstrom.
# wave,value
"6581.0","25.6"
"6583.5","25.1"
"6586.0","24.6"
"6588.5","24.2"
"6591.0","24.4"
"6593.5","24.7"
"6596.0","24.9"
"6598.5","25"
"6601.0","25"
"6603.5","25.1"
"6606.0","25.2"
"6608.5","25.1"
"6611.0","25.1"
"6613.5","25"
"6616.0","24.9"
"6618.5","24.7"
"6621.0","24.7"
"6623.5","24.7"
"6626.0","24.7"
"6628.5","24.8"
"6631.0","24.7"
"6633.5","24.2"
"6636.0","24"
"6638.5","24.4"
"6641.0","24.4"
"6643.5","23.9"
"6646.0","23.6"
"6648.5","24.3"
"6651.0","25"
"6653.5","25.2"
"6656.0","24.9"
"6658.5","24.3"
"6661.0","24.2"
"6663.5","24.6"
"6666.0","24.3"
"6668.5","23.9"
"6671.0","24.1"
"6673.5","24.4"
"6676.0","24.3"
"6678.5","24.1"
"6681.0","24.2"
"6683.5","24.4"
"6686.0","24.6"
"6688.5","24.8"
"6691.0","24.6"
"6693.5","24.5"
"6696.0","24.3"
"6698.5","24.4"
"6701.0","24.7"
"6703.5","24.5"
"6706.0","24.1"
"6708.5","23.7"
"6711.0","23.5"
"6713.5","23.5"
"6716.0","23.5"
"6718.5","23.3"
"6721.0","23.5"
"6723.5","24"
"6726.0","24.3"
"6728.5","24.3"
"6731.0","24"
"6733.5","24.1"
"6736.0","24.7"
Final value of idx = 24.5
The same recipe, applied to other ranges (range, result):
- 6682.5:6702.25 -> 24.5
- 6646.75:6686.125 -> 24.4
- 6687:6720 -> 24.1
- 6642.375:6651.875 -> 24.2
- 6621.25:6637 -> 24.5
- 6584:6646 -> 24.7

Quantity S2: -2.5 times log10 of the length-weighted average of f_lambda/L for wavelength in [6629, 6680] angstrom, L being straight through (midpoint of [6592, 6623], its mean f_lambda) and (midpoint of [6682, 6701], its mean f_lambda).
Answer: 0.016 mag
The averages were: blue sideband 24.9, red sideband 24.5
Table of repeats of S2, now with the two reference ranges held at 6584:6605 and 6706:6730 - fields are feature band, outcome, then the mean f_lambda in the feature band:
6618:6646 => 0.00 mag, 24.4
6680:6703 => -0.02 mag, 24.5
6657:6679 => 0.00 mag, 24.3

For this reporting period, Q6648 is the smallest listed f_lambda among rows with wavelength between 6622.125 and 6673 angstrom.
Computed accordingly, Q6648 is 23.6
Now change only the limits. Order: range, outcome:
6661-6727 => 23.3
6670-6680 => 24.1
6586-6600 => 24.2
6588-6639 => 24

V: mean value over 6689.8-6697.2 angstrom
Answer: 24.5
